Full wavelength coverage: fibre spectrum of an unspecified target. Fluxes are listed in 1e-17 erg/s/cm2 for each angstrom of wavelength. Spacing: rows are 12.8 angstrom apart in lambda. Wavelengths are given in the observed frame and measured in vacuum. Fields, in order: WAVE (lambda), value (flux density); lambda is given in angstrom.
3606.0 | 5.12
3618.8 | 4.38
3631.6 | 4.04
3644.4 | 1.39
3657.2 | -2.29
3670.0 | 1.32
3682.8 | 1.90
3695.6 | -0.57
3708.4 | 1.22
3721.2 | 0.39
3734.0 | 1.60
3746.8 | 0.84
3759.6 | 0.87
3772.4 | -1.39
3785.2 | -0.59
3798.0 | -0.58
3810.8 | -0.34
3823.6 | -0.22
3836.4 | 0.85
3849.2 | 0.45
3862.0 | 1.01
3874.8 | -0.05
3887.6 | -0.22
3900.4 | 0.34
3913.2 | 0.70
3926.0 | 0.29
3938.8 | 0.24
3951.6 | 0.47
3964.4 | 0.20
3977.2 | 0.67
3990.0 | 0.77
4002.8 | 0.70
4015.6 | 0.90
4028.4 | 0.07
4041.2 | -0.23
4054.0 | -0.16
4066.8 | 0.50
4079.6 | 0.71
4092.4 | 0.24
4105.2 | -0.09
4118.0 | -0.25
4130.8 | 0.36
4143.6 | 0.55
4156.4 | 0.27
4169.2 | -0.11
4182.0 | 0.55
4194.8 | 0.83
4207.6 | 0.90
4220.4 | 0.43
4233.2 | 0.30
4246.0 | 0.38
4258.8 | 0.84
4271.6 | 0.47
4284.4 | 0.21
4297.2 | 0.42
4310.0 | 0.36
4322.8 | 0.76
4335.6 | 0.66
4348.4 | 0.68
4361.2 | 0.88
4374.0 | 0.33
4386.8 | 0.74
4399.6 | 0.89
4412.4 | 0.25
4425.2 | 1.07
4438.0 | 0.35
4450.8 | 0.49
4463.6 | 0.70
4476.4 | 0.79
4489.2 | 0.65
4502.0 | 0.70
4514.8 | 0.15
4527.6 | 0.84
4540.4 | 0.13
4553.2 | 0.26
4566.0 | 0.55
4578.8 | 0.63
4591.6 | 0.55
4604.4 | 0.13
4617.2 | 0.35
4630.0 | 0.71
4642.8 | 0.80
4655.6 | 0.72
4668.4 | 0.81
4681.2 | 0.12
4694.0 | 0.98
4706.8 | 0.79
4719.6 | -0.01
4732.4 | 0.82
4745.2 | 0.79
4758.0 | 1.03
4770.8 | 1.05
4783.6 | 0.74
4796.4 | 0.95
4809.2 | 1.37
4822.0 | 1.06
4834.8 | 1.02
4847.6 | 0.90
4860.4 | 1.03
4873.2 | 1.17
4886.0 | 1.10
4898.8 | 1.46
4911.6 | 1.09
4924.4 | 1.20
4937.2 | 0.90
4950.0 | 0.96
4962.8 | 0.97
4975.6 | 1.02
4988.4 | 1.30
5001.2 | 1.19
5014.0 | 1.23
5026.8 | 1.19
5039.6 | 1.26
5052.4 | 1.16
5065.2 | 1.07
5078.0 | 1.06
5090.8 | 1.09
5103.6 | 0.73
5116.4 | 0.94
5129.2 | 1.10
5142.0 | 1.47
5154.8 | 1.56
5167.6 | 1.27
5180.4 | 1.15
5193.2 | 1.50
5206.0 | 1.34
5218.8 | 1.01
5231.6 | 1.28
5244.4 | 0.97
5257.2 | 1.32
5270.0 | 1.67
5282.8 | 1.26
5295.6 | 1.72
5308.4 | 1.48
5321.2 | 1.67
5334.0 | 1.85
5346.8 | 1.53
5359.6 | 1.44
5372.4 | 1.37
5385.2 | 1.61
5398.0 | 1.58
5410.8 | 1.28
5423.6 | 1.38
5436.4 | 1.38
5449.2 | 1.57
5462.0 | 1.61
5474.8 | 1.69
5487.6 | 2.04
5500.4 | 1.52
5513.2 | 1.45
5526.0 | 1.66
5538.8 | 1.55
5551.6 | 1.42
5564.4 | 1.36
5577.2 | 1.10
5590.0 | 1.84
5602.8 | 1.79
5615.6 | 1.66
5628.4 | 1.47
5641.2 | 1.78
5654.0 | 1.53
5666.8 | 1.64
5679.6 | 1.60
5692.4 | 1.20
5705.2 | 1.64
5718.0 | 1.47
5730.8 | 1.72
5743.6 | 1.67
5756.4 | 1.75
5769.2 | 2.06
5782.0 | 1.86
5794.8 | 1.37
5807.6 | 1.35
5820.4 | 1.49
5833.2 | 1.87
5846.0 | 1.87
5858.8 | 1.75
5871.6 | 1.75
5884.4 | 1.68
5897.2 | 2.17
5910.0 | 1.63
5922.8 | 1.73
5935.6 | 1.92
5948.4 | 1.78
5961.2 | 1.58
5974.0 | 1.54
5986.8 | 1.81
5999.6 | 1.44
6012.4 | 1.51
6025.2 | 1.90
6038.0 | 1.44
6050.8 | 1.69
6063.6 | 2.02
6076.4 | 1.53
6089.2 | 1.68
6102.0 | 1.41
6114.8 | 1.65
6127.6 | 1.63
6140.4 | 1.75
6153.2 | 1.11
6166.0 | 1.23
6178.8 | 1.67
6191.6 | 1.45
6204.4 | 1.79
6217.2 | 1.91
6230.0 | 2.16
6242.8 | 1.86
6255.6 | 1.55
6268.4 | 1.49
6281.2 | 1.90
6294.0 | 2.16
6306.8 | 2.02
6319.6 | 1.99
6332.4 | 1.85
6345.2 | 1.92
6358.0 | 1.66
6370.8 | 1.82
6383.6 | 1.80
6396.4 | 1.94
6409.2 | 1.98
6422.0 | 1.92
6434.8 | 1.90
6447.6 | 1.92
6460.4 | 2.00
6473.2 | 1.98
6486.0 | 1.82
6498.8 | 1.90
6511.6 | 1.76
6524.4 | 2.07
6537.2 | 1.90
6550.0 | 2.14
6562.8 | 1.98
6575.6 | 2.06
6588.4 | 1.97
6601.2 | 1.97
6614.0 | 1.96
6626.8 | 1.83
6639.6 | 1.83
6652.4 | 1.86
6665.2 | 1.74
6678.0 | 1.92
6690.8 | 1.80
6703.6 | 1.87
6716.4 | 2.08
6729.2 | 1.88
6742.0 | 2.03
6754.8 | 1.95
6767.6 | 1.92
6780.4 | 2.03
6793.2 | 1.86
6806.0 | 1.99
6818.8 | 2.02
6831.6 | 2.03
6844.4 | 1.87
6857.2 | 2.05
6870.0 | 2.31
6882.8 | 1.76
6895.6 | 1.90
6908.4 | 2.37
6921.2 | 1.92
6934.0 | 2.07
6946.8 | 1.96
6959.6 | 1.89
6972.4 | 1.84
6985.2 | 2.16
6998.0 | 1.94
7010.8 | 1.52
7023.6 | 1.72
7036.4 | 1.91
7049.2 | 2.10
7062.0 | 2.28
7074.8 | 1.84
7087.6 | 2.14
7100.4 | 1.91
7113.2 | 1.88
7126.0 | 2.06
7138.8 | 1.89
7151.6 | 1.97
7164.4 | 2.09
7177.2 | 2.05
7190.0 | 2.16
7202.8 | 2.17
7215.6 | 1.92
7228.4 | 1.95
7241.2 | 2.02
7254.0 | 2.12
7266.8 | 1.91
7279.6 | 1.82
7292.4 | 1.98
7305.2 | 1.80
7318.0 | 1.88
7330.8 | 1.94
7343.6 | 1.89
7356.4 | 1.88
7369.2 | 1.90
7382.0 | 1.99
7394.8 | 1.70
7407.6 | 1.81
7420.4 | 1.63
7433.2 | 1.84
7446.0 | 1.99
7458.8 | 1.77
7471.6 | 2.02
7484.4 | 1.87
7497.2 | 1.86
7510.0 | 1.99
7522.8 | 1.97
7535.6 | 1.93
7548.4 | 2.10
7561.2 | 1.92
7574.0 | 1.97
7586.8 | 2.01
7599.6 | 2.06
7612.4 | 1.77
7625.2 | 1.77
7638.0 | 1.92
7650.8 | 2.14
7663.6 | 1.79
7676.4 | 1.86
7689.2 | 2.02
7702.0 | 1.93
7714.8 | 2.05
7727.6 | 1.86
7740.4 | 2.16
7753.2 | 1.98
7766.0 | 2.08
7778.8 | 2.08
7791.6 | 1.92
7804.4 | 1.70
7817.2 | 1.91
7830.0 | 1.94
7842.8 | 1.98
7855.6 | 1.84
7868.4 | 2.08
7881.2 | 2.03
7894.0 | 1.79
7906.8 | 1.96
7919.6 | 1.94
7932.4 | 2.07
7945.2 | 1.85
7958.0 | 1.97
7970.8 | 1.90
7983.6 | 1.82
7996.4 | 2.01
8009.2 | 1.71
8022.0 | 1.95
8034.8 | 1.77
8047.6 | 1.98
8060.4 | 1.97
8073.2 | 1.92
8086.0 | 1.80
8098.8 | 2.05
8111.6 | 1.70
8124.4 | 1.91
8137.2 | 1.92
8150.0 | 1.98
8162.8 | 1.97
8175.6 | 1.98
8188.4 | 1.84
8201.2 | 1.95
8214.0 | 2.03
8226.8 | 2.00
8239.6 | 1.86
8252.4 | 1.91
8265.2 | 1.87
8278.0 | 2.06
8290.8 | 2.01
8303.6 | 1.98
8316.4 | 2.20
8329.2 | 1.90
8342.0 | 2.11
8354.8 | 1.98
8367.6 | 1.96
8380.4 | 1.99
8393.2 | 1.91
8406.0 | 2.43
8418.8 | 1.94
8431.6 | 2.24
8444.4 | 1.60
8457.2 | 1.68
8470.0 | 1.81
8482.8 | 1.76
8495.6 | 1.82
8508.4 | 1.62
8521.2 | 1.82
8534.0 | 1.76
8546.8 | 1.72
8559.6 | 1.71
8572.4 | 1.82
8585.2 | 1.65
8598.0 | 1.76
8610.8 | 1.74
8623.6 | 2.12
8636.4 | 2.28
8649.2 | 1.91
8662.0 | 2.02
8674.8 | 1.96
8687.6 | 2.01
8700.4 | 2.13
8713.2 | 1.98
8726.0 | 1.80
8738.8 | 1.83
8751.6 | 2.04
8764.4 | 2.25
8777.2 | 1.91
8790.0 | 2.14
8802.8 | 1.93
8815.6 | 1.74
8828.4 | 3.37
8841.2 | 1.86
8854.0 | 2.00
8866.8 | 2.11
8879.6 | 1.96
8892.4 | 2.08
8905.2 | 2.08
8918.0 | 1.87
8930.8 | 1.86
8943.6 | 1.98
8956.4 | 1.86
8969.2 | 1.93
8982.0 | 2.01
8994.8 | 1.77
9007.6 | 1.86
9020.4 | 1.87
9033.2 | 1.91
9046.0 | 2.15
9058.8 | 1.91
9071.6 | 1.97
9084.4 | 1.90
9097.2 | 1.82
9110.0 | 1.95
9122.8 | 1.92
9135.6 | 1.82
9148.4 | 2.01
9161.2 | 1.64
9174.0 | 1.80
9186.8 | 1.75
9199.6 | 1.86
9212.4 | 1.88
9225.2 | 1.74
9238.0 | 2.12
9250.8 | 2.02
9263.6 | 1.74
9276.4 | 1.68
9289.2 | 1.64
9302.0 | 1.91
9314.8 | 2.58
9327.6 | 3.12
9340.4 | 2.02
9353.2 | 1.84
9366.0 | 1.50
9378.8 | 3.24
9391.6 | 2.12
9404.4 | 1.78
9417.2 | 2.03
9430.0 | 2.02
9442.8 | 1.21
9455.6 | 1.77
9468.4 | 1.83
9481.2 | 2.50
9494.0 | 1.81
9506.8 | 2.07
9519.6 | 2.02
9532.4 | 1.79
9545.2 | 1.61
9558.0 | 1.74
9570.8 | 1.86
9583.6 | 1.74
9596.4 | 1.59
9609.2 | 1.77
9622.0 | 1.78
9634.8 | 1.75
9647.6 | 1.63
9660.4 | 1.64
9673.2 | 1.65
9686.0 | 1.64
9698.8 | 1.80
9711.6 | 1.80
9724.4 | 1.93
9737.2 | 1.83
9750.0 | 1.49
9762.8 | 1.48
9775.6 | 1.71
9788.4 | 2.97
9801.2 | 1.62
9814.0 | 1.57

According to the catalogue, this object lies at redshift 0.190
